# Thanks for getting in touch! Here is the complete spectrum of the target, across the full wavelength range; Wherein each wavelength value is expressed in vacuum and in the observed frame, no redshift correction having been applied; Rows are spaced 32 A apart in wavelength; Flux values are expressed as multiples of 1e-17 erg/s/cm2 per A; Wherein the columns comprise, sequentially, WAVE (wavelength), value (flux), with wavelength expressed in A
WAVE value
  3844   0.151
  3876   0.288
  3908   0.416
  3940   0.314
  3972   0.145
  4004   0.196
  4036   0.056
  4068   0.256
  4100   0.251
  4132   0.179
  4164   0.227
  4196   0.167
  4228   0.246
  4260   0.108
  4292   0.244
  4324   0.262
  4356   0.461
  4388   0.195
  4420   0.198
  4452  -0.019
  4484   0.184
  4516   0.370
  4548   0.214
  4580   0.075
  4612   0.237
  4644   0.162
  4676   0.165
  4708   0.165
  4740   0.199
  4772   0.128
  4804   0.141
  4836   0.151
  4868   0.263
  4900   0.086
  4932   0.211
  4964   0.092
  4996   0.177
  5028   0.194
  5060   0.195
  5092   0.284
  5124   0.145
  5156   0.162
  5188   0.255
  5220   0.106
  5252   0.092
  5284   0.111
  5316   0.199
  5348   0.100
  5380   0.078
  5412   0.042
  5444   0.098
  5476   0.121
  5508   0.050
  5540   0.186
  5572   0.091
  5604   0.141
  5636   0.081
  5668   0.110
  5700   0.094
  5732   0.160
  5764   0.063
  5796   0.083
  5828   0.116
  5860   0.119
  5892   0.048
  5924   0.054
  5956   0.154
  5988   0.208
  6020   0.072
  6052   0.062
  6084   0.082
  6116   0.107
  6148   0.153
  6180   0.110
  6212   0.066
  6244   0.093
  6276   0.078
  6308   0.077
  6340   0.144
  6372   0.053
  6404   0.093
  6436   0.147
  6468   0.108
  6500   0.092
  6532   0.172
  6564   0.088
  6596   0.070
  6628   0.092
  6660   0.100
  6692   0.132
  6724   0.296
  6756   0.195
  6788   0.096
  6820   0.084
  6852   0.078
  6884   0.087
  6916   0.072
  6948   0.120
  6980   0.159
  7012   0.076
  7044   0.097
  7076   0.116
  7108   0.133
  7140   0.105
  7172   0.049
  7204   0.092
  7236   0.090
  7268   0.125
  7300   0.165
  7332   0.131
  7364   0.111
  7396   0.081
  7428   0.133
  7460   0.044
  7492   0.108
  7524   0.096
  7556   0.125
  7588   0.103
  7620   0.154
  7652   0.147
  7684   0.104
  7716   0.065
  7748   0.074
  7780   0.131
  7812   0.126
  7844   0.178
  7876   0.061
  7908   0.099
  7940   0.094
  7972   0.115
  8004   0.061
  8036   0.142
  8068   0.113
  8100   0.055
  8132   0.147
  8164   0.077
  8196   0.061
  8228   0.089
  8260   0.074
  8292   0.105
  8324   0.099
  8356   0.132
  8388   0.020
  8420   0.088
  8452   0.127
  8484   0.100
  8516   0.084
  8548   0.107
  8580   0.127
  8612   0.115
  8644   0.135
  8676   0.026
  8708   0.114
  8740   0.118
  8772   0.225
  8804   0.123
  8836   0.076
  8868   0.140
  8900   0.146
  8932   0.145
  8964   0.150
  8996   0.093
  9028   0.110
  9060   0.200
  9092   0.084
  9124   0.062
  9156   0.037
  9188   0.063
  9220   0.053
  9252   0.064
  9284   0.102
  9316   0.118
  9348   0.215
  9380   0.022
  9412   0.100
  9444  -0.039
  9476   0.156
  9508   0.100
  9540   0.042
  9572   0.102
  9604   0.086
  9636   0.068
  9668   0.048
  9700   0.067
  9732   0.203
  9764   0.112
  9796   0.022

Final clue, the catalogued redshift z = 0.807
